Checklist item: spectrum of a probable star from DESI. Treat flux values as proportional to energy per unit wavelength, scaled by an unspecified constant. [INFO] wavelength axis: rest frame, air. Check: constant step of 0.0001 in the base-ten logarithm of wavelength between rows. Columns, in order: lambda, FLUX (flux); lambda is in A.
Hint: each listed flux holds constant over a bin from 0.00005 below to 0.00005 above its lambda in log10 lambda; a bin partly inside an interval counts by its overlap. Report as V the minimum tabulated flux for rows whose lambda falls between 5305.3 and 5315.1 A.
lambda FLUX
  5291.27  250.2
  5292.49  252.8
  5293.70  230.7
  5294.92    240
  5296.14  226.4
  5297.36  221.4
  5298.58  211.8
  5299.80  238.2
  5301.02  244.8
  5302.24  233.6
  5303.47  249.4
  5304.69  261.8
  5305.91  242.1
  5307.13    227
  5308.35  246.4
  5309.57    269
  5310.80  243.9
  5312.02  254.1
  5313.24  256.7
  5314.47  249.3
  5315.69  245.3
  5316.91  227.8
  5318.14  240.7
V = 227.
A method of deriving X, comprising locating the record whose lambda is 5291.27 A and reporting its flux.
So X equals 250.2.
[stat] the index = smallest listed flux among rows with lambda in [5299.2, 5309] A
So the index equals 227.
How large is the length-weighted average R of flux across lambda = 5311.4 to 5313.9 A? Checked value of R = 255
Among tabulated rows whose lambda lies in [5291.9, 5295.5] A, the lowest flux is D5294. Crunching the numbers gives 230.7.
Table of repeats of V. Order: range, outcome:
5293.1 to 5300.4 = 211.8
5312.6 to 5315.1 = 249.3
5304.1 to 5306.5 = 242.1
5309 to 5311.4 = 243.9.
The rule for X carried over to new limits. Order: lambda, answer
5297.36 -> 221.4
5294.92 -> 240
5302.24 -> 233.6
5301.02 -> 244.8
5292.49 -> 252.8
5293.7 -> 230.7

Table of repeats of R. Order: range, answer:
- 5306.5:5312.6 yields 248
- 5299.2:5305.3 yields 245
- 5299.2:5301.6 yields 242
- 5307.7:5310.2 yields 257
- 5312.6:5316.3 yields 251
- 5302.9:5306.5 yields 251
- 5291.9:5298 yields 234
